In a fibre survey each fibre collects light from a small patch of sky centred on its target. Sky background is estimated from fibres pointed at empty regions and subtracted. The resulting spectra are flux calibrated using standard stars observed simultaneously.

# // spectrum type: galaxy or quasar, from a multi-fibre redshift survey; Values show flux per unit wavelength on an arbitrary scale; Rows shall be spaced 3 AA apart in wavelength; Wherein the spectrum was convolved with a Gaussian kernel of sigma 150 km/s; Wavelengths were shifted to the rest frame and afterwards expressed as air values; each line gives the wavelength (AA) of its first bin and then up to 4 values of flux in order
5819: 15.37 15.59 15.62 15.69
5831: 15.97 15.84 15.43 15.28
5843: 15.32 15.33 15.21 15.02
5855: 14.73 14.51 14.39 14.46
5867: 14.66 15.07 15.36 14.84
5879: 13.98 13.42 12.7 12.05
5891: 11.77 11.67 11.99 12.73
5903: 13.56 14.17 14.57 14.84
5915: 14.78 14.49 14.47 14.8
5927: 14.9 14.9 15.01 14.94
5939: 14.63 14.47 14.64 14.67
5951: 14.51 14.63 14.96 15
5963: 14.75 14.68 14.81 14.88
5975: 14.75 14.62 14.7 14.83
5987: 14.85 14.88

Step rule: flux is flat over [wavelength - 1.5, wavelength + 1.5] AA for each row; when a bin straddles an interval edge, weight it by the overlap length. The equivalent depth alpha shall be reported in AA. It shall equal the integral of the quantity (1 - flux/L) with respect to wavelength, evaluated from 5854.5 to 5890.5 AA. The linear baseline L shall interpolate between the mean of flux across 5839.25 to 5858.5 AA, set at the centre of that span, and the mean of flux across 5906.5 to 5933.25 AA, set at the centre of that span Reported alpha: 2.1 AA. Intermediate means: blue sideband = 15.1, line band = 14.1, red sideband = 14.7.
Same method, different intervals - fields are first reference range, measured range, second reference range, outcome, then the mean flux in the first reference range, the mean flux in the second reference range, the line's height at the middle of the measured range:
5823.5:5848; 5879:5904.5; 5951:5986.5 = 4.4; 15.6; 14.8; 15.2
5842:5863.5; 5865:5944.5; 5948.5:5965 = 4.2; 14.9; 14.8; 14.8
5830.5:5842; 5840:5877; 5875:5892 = -1.3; 15.6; 13.1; 14.4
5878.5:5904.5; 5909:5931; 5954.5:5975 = -2.1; 12.6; 14.8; 13.5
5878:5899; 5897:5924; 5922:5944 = -0.9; 12.5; 14.8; 13.6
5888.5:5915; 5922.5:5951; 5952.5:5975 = -1.3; 13.2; 14.8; 14.1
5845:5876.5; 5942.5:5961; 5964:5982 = 0.1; 14.9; 14.7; 14.8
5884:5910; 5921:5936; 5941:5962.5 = -1.1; 12.8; 14.7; 13.9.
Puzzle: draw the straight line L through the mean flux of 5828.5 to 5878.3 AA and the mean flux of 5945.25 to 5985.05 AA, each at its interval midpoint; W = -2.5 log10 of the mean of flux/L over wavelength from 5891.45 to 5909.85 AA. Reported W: 0.15 mag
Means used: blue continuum 15.1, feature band 13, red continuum 14.7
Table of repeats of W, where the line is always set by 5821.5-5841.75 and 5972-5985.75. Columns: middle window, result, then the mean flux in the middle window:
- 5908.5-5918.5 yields 0.032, 14.7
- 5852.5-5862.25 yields 0.064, 14.6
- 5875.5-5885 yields 0.116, 13.8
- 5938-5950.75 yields 0.026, 14.6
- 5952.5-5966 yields 0.003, 14.8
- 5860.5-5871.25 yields 0.055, 14.7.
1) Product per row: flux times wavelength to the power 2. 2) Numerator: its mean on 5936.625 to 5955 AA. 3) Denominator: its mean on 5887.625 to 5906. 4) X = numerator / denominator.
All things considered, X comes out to 1.19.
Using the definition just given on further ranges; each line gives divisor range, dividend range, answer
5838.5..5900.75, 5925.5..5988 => 1.08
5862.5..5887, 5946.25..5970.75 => 1.06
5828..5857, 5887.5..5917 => 0.88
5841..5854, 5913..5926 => 0.99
